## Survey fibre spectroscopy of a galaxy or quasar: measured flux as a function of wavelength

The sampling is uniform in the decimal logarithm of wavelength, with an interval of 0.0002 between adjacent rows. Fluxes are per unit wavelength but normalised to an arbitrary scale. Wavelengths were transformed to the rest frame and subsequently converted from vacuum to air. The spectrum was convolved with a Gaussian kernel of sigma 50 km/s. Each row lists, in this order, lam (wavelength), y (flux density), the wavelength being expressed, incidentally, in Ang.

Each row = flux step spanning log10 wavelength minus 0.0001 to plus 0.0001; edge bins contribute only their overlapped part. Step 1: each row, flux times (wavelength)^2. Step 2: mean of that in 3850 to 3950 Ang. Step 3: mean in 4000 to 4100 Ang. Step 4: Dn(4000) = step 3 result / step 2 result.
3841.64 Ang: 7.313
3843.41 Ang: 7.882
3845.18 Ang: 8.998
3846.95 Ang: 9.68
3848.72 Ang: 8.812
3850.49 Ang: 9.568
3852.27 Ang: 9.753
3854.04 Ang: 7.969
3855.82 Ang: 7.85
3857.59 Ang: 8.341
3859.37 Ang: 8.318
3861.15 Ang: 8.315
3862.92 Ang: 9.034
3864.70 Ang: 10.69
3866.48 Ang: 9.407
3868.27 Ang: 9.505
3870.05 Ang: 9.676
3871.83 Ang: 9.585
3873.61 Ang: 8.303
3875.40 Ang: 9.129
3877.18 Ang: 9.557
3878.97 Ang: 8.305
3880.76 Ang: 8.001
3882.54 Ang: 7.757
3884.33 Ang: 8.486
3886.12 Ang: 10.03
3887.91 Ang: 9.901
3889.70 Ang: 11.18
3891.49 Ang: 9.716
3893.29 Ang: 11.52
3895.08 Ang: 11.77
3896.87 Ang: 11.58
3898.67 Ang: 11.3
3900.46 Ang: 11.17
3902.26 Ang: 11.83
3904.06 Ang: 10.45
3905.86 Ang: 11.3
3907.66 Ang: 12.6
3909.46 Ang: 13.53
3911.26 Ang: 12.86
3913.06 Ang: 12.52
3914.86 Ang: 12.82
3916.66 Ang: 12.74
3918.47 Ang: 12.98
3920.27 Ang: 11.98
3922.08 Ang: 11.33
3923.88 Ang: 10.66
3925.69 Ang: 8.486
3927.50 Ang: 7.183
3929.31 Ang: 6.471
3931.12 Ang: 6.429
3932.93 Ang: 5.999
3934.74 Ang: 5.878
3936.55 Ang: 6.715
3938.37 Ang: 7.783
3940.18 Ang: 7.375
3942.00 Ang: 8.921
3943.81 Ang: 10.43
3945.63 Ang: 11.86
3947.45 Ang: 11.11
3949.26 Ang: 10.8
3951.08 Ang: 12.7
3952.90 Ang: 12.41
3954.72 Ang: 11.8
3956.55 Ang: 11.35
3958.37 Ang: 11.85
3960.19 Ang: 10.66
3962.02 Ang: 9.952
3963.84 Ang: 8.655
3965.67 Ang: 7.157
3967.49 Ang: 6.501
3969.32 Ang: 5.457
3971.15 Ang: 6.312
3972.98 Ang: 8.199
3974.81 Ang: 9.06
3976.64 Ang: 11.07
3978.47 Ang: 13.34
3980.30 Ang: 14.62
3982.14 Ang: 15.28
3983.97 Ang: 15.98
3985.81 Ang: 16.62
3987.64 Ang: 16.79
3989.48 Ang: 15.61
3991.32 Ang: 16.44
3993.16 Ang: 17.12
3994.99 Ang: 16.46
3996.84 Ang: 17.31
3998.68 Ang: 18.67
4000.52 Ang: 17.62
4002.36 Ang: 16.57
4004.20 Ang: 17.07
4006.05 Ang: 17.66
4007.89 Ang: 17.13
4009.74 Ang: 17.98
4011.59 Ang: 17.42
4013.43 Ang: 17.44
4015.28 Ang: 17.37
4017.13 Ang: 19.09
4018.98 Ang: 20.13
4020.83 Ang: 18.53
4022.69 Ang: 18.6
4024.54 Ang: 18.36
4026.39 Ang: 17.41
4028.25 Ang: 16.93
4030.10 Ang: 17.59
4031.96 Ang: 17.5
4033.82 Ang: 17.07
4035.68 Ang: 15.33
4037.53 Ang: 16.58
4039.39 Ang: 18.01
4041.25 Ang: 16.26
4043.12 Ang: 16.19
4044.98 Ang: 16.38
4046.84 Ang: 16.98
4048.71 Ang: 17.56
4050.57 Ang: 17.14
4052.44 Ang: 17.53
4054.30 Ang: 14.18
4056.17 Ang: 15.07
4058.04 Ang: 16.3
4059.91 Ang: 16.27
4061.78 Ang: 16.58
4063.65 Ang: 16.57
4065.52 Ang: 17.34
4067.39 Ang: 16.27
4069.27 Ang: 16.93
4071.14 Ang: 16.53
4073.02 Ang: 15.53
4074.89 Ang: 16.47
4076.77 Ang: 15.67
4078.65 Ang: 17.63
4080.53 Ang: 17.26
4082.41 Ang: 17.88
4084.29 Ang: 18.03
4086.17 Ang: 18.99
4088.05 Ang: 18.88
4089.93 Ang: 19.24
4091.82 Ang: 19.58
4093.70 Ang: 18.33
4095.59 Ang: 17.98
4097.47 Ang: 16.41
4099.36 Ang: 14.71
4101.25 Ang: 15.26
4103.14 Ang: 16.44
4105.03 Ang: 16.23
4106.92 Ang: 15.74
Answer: 1.9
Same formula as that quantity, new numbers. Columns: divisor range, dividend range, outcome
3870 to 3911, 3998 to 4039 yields 1.82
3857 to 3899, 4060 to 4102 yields 1.99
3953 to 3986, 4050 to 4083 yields 1.62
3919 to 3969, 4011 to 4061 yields 1.92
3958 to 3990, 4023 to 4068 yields 1.54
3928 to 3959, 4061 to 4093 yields 1.98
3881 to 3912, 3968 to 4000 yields 1.32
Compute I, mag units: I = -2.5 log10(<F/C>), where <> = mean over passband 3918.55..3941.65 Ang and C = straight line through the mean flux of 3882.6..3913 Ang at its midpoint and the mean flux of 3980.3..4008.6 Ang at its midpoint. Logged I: 0.49 mag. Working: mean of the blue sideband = 11.1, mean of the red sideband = 16.7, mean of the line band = 8.22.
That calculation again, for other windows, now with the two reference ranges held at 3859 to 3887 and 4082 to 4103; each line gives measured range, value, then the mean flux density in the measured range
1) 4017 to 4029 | -0.23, 18.4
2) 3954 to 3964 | 0.15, 10.8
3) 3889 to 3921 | -0.16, 11.9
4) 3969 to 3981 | 0.31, 9.85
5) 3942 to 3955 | 0.06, 11.4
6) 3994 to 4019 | -0.23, 17.6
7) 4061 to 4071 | 0.00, 16.7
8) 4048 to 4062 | -0.01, 16.3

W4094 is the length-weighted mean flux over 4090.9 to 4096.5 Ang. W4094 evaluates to 18.6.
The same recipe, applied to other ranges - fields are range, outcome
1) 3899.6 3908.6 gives 11.5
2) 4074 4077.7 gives 16.1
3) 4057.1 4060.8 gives 16.3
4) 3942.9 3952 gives 11.4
